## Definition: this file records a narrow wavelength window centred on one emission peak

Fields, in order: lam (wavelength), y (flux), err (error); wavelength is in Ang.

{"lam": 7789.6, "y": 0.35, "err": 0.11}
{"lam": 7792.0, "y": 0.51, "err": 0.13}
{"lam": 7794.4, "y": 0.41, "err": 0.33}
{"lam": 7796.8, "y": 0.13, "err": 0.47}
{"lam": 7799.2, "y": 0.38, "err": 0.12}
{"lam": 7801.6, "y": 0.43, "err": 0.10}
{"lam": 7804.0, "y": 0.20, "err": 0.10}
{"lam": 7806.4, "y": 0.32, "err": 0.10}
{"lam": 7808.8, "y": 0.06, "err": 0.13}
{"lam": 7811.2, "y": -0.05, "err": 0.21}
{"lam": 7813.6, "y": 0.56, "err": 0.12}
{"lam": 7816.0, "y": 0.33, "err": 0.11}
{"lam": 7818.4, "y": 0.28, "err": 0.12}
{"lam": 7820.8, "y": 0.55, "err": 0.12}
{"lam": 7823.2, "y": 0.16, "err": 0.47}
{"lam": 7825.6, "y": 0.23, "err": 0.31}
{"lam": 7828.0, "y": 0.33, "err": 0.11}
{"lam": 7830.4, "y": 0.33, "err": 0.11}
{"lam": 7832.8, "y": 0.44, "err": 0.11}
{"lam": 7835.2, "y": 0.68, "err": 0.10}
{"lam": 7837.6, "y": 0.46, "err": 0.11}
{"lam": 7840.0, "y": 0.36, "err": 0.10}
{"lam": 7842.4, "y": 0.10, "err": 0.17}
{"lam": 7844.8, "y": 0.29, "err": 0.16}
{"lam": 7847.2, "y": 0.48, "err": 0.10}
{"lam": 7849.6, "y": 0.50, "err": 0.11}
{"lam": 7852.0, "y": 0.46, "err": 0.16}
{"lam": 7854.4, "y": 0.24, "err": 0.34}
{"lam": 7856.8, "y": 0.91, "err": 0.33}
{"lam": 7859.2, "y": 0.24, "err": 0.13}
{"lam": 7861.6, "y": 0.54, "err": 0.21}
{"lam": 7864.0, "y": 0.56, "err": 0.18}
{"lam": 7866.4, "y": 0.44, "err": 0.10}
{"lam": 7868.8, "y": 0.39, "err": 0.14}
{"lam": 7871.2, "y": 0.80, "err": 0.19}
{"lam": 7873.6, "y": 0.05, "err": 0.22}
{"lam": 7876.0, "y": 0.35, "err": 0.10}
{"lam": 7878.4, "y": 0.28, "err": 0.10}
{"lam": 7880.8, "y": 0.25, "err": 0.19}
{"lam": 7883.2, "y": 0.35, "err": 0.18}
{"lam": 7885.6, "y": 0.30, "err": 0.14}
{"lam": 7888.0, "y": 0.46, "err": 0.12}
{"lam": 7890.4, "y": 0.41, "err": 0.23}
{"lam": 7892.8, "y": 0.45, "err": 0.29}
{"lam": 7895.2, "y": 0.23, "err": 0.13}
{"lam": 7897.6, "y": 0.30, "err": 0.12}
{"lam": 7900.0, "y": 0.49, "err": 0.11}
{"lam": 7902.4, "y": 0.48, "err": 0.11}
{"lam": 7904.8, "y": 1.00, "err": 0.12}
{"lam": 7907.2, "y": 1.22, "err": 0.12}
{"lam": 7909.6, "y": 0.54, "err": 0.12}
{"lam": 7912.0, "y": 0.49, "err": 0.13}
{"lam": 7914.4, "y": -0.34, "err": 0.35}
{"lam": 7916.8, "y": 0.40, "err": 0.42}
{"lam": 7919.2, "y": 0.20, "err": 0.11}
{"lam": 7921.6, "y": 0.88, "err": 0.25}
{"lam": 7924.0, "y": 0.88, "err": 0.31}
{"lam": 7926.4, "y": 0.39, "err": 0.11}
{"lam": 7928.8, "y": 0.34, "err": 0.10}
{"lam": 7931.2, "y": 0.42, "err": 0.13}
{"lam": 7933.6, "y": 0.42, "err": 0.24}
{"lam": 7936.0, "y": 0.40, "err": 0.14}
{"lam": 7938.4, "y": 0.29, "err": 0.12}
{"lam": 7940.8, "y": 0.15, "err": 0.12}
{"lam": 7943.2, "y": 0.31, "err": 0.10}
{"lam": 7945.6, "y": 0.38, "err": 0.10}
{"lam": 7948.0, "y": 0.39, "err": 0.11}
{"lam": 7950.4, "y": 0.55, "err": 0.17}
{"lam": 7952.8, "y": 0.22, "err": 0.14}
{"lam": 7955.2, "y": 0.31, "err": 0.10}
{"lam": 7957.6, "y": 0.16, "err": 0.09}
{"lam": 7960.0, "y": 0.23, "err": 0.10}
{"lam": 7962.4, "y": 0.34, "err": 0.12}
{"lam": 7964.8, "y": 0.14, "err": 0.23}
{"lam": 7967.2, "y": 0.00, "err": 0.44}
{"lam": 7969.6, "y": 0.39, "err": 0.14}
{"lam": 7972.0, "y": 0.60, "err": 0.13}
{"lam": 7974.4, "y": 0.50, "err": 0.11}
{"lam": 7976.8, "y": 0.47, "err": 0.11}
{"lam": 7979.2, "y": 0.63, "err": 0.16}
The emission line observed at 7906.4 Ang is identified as [S II] 6716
